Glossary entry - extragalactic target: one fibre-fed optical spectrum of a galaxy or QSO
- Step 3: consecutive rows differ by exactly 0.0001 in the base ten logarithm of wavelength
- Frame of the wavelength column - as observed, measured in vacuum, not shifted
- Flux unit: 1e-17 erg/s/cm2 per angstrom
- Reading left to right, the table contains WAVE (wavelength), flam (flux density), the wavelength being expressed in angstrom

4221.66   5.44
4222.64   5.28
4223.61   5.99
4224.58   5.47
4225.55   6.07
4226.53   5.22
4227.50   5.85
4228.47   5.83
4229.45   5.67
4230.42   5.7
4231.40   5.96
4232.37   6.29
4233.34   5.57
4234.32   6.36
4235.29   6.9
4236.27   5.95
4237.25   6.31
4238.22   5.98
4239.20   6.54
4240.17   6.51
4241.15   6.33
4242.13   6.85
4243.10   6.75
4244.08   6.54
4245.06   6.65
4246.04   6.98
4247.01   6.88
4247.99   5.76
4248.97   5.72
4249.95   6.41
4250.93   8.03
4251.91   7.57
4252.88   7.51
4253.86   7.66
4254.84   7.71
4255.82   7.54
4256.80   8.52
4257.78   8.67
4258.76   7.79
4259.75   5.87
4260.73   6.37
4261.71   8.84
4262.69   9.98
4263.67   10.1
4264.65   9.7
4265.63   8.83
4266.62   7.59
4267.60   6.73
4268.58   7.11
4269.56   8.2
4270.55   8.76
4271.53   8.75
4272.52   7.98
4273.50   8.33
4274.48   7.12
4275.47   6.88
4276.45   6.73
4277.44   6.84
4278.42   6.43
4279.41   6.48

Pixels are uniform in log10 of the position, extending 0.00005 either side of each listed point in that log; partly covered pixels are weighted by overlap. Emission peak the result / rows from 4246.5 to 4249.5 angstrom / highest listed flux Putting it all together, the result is 6.88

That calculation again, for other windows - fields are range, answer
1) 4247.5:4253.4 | 8.03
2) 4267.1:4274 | 8.76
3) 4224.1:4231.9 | 6.07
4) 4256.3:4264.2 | 10.1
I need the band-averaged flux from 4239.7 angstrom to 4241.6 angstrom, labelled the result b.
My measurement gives 6.41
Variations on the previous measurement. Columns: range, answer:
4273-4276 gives 7.45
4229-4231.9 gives 5.79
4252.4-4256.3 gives 7.6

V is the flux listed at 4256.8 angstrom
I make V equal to 8.52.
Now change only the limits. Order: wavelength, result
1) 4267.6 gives 6.73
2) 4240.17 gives 6.51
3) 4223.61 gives 5.99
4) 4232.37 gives 6.29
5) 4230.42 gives 5.7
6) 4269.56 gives 8.2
